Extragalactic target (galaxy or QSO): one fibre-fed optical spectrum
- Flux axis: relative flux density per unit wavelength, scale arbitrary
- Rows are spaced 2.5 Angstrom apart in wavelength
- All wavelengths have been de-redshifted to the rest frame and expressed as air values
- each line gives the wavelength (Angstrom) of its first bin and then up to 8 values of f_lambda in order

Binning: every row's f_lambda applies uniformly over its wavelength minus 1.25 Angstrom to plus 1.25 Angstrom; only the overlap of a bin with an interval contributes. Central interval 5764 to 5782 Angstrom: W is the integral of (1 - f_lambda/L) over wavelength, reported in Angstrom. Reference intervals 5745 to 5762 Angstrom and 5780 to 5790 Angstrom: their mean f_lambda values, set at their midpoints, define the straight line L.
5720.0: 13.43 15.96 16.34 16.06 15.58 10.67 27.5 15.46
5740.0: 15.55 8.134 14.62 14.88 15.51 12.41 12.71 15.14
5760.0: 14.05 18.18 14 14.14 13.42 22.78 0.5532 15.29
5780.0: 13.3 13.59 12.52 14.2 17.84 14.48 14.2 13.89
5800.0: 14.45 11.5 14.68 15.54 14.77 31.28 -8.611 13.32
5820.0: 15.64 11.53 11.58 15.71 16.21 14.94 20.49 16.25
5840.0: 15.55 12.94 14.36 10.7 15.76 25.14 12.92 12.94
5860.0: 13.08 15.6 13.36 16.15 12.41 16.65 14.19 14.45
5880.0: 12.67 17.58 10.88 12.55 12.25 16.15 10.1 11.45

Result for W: 1.0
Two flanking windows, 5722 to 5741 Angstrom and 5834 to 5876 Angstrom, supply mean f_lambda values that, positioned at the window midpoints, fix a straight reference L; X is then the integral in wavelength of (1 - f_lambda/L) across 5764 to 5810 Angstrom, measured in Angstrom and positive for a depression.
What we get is 5.9 Angstrom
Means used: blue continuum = 16.7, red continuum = 15.2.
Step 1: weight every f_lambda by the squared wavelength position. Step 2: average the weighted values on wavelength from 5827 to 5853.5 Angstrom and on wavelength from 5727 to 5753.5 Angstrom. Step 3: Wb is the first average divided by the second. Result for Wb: 1.1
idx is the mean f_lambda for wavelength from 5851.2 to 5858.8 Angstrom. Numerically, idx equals 17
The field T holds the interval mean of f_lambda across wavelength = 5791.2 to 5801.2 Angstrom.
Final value 14.3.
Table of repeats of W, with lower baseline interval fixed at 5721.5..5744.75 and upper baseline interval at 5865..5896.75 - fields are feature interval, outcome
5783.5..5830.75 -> 2.6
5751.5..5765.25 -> 0.8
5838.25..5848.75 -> 0.5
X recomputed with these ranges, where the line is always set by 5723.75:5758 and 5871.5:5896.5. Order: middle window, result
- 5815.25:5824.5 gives 2.2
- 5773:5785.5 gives 2.6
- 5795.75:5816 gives 1.0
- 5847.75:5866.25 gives -1.8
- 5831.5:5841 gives -1.8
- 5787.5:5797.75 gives -0.4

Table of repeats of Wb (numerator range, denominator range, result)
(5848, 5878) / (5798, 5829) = 1.14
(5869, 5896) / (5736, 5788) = 1.03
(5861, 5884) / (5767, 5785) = 1.15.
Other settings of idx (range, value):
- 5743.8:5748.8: 14.8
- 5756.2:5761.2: 14.6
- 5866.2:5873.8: 15.1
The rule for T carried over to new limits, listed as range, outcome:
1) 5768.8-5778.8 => 13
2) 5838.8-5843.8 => 14.2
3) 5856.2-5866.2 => 13.7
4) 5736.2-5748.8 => 13.8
